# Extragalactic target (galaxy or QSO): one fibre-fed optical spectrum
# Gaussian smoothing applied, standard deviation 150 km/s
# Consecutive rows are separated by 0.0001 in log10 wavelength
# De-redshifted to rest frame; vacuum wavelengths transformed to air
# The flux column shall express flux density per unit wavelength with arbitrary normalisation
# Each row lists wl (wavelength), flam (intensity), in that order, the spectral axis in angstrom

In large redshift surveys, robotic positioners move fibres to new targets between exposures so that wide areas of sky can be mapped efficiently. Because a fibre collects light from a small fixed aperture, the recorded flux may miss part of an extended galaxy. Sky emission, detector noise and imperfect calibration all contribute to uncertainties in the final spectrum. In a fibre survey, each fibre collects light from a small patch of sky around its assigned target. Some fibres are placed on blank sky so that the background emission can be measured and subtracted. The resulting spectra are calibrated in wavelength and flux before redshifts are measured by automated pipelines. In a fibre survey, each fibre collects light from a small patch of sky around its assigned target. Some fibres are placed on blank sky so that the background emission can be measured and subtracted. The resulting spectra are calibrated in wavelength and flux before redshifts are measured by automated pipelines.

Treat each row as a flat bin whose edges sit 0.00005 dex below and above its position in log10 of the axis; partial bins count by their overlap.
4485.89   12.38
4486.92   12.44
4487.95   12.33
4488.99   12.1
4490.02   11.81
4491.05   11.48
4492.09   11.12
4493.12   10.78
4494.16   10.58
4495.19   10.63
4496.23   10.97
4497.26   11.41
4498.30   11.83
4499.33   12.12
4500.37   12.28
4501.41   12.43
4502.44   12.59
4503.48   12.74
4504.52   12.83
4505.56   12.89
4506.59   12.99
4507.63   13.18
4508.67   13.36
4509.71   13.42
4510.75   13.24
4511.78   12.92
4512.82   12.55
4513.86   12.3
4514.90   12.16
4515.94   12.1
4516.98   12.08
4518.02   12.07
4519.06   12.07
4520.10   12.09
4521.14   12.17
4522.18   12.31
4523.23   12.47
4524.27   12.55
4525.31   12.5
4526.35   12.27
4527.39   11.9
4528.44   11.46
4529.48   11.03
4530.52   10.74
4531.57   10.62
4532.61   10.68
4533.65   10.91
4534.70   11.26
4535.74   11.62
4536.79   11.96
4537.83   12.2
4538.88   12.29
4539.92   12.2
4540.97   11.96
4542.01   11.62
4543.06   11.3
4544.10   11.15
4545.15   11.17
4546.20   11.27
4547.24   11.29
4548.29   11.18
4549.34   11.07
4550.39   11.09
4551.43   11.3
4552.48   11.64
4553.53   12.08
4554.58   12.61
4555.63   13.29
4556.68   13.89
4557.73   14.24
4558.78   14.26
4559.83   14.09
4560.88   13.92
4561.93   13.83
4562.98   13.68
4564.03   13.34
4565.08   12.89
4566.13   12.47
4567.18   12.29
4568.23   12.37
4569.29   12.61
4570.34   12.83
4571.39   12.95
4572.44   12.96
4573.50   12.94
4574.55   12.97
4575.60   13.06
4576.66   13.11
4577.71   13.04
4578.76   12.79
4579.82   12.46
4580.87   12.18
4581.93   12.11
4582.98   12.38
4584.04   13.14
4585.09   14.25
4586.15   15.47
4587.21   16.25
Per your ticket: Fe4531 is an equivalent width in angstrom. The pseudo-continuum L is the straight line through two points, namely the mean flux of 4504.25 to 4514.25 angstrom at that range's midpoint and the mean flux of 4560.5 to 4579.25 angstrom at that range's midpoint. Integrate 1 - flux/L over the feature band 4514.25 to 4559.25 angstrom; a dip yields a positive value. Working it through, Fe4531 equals 3.8 angstrom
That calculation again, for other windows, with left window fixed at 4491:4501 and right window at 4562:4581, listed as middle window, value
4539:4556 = 1.01 angstrom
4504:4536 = -0.97 angstrom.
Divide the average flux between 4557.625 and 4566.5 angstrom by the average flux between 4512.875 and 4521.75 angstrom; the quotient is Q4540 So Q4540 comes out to 1.12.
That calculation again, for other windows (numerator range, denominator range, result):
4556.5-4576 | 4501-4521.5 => 1.05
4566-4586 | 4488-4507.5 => 1.08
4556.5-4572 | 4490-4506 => 1.13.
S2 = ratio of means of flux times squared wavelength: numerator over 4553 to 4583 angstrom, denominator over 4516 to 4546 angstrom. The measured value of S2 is 1.1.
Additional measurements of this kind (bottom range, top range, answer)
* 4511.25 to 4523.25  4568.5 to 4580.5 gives 1.08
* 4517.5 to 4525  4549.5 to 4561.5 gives 1.07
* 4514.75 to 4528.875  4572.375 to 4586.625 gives 1.10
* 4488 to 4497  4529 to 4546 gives 1.04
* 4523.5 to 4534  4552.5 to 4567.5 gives 1.17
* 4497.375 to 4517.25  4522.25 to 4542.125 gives 0.94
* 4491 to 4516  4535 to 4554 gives 0.96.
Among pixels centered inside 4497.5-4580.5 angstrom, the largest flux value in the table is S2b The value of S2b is 14.26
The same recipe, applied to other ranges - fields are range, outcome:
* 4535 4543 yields 12.29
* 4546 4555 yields 12.61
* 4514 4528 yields 12.55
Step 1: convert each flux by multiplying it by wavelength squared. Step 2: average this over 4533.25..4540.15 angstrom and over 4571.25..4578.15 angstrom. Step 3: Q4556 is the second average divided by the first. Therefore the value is 1.12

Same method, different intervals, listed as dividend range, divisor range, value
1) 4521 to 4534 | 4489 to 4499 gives 1.05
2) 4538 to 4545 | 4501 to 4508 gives 0.93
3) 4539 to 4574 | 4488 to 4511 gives 1.06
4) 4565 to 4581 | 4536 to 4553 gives 1.12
